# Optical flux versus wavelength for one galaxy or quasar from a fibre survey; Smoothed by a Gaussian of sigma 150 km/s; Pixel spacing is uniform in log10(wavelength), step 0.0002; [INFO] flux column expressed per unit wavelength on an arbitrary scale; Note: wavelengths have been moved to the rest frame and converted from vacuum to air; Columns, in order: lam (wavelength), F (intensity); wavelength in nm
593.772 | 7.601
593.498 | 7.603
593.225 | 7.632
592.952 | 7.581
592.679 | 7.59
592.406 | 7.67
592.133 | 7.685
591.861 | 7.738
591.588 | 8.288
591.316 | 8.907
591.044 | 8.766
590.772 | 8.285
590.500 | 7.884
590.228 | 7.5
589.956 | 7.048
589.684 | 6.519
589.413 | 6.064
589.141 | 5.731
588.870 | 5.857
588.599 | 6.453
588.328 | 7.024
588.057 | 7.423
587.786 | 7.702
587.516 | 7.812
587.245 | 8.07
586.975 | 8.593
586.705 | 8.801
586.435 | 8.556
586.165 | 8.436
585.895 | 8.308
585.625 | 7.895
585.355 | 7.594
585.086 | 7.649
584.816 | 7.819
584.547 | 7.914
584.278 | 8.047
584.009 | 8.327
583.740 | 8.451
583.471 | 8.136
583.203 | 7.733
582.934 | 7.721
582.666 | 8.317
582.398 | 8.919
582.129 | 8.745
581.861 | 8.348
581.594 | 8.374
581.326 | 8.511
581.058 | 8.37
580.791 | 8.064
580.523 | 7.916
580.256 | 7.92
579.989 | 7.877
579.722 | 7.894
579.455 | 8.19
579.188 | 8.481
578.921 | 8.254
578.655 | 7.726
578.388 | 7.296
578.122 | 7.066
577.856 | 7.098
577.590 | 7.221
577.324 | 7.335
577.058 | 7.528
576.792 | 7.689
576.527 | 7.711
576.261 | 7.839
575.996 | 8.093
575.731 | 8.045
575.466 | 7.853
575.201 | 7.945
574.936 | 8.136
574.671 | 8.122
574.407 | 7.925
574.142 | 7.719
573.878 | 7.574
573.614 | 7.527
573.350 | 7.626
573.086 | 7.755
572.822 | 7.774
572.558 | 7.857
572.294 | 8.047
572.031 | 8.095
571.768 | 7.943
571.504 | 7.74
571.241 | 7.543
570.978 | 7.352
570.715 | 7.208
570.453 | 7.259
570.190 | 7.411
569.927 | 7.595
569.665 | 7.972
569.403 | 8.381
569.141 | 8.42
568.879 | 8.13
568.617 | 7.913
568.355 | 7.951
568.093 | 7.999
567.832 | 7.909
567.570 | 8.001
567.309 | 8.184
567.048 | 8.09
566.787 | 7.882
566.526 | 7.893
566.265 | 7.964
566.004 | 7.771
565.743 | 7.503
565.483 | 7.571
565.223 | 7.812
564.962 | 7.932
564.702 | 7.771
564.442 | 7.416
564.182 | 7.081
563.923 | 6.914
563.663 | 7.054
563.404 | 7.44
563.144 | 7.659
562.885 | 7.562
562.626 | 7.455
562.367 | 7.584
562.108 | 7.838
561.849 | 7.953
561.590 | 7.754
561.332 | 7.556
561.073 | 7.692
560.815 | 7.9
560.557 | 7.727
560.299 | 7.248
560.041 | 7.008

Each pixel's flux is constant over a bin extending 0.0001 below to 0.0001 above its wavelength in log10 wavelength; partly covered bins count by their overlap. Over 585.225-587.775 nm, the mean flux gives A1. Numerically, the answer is 8.21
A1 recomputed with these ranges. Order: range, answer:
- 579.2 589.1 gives 7.98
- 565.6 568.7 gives 7.92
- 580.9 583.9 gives 8.33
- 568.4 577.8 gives 7.78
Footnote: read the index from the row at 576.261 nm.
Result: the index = 7.839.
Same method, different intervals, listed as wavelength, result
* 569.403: 8.381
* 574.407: 7.925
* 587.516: 7.812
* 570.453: 7.259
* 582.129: 8.745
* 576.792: 7.689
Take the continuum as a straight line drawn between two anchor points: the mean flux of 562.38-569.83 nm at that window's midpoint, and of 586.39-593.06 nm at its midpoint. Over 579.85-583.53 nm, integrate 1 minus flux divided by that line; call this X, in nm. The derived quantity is -0.28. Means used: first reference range 7.77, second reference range 7.57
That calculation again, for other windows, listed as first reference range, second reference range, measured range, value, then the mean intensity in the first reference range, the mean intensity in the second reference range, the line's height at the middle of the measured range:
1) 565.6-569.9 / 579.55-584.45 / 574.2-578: 0.17 nm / 7.99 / 8.2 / 8.11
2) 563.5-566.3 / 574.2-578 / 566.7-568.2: -0.09 nm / 7.51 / 7.75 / 7.57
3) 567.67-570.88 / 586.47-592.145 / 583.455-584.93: -0.10 nm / 7.84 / 7.55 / 7.62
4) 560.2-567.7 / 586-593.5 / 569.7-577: -0.10 nm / 7.66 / 7.62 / 7.65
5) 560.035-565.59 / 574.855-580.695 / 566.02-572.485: -0.18 nm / 7.55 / 7.78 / 7.65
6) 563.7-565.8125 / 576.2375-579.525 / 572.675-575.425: -0.08 nm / 7.48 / 7.63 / 7.59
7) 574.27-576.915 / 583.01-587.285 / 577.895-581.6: 0.03 nm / 7.94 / 8.14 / 8.03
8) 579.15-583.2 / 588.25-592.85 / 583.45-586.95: -0.14 nm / 8.22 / 7.36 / 7.85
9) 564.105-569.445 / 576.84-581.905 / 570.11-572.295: 0.08 nm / 7.88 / 7.86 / 7.87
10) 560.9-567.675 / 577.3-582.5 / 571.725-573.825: 0.01 nm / 7.67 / 7.99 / 7.84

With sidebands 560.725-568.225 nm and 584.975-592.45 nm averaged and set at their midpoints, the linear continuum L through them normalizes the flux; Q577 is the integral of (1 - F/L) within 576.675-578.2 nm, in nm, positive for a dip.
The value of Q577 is 0.07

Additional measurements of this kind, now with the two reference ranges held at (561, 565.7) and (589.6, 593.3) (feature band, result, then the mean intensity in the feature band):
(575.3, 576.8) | -0.04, 7.89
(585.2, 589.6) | 0.15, 7.51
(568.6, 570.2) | -0.09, 8.02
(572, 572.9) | -0.04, 7.93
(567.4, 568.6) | -0.06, 7.97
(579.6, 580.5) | -0.02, 7.9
